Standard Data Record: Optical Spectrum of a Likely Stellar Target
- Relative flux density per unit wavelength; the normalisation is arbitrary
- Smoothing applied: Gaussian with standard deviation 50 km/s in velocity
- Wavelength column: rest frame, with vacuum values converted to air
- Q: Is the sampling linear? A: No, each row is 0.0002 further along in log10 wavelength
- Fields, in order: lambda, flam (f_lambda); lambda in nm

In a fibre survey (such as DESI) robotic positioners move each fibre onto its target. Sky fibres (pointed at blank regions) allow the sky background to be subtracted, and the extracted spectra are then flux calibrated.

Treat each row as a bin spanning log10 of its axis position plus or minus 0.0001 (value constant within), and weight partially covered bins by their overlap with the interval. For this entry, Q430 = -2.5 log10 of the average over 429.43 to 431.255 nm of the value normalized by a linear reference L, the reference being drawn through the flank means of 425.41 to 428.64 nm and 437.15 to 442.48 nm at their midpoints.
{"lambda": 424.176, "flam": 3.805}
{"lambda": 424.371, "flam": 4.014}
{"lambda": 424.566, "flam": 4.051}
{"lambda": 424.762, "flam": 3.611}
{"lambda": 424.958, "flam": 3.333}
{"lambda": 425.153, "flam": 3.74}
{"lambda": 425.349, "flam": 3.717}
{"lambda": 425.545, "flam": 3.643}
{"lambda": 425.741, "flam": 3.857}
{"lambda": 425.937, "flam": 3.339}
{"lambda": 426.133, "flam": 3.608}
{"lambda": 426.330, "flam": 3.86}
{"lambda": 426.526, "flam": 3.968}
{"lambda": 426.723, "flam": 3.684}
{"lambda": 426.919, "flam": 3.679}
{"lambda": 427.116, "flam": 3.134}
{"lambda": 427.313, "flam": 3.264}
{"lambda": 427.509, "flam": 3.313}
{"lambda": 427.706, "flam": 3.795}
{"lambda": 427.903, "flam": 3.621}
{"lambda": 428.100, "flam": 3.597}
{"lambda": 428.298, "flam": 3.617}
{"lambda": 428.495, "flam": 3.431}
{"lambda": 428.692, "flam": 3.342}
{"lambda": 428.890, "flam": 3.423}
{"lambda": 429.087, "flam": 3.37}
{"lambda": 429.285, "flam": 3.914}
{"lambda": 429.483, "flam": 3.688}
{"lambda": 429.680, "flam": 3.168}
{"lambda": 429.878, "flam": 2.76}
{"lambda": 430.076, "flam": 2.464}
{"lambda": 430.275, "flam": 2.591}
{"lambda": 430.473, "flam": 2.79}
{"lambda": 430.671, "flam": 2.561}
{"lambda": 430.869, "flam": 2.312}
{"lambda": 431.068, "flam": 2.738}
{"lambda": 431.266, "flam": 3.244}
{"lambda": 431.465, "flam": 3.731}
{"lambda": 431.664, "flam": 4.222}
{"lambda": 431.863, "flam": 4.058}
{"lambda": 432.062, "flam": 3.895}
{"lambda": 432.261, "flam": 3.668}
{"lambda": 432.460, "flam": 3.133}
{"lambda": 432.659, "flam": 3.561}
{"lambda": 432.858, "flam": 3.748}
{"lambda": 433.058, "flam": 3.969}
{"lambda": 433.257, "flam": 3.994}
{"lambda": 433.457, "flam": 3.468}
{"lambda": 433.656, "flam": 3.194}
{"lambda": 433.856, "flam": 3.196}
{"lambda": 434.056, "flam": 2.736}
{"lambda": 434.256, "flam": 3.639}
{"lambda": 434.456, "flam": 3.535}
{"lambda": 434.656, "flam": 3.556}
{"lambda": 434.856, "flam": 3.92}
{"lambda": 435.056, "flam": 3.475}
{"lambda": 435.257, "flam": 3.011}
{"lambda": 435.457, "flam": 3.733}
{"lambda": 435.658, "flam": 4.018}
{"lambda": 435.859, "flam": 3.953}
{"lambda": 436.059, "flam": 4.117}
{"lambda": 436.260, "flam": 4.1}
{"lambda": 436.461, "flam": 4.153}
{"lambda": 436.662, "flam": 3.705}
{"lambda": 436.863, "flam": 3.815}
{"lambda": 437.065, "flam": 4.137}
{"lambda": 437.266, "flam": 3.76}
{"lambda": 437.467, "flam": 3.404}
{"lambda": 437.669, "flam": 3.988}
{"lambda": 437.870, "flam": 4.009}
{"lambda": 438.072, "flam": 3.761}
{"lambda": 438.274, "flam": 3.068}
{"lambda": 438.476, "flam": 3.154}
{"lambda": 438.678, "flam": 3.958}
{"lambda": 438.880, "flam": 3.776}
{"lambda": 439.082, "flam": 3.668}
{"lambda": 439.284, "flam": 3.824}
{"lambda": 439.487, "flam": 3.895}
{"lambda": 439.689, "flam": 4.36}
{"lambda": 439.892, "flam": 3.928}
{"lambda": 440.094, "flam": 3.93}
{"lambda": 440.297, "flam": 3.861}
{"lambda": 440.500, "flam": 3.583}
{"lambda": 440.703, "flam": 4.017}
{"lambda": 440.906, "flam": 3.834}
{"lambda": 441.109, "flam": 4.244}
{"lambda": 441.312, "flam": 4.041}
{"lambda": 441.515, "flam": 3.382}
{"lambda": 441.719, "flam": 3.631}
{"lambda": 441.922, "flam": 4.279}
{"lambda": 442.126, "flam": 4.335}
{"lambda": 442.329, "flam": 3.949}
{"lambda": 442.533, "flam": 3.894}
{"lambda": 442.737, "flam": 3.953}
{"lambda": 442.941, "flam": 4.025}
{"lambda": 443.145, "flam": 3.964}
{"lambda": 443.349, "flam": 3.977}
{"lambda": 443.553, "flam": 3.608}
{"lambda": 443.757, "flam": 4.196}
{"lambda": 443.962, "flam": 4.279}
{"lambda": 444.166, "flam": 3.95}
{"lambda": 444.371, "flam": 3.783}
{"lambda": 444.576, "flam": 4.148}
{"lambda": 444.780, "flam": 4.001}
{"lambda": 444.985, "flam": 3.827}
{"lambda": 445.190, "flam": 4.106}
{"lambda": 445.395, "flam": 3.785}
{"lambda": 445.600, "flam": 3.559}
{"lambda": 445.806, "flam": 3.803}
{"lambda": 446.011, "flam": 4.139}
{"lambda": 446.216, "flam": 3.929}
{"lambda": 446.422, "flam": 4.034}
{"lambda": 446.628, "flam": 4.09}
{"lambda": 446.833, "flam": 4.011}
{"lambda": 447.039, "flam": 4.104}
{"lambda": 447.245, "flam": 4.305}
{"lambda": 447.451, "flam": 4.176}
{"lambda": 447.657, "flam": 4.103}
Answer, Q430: 0.29 mag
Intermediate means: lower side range 3.59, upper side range 3.83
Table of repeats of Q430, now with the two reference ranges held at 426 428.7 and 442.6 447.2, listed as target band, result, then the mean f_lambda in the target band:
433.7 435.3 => 0.105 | 3.39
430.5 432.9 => 0.089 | 3.38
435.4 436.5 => -0.069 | 4.01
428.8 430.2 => 0.119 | 3.24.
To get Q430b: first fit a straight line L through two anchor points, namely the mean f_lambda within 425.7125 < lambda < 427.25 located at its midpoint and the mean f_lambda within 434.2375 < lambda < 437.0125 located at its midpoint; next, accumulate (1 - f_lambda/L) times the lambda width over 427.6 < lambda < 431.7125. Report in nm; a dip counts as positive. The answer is 0.48 nm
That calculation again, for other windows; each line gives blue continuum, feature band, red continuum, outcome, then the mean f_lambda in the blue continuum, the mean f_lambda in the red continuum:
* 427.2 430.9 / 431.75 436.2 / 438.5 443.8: -0.15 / 3.23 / 3.91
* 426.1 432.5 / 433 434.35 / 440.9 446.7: 0.04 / 3.38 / 3.96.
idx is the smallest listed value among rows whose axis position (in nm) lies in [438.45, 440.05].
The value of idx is 3.154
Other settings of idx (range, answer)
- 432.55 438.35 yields 2.736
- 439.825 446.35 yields 3.382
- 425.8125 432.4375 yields 2.312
